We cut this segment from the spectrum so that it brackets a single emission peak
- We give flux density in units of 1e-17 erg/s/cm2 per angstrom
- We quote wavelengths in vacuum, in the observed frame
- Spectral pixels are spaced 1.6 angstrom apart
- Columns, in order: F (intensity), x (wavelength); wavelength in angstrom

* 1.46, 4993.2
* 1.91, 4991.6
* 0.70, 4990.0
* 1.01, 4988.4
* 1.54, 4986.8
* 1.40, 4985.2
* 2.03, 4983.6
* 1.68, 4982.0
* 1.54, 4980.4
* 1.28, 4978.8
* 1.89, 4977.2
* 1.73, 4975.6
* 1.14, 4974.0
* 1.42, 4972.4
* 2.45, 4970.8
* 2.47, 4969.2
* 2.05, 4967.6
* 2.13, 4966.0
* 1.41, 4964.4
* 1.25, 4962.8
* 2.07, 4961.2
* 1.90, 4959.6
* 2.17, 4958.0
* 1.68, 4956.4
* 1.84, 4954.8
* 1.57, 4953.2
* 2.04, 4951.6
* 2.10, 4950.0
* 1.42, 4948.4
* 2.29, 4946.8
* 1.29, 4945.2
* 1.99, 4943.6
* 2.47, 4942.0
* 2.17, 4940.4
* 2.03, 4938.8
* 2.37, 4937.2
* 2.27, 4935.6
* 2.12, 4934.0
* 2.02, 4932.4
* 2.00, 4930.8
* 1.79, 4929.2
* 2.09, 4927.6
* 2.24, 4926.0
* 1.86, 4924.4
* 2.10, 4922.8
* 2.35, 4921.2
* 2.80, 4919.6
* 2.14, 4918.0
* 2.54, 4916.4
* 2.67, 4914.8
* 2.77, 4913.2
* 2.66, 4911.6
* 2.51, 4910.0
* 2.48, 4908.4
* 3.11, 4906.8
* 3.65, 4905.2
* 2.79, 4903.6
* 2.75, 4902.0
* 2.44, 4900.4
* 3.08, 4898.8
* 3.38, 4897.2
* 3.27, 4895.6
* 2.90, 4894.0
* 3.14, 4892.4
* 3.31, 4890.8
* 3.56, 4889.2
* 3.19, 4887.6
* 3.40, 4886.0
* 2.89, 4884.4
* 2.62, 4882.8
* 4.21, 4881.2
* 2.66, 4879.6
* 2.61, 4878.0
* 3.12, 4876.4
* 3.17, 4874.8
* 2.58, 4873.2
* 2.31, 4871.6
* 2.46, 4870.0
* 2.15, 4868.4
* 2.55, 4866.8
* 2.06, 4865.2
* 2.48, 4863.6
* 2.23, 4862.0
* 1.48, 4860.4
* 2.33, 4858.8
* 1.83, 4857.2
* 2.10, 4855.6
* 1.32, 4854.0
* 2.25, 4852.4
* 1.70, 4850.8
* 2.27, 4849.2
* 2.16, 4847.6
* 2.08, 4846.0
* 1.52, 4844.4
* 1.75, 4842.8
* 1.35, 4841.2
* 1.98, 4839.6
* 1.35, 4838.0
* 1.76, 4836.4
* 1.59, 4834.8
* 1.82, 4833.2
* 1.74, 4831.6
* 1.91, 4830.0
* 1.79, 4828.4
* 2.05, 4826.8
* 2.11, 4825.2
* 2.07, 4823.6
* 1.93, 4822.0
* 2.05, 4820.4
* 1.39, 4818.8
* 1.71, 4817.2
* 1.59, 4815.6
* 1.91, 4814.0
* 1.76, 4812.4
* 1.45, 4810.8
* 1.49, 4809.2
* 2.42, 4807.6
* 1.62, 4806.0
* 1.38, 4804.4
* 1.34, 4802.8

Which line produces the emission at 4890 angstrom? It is Mg II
